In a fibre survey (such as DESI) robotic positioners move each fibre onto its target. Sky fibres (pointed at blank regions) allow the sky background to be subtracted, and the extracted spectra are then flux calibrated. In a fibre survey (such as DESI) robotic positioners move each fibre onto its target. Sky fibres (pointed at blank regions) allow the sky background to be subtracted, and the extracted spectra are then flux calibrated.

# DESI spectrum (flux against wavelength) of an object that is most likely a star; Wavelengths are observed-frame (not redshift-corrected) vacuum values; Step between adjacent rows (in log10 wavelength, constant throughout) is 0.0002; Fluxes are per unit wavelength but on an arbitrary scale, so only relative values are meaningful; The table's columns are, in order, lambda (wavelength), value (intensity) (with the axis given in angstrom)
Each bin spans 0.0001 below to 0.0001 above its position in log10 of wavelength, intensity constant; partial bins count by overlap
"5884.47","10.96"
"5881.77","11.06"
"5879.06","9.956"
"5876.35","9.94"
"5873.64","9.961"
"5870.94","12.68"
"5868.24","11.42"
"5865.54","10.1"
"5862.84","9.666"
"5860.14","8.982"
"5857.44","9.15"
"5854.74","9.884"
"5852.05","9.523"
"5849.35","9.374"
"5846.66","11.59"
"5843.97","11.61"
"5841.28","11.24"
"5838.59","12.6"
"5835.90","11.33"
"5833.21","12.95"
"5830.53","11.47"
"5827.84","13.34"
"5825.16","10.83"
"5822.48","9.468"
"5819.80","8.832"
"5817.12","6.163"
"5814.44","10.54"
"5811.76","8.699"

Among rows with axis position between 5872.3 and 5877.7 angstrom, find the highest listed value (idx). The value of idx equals 9.961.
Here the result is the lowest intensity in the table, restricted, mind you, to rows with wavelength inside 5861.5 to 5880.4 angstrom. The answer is 9.666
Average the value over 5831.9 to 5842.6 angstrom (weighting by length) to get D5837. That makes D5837 12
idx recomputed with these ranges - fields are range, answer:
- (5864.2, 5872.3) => 12.68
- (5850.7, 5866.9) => 10.1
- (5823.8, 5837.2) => 13.34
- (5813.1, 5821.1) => 10.54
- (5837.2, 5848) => 12.6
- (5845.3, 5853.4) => 11.59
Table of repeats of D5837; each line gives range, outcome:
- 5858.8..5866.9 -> 9.59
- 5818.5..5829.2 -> 10.6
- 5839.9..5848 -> 11.5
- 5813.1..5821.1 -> 8.51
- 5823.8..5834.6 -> 12.1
